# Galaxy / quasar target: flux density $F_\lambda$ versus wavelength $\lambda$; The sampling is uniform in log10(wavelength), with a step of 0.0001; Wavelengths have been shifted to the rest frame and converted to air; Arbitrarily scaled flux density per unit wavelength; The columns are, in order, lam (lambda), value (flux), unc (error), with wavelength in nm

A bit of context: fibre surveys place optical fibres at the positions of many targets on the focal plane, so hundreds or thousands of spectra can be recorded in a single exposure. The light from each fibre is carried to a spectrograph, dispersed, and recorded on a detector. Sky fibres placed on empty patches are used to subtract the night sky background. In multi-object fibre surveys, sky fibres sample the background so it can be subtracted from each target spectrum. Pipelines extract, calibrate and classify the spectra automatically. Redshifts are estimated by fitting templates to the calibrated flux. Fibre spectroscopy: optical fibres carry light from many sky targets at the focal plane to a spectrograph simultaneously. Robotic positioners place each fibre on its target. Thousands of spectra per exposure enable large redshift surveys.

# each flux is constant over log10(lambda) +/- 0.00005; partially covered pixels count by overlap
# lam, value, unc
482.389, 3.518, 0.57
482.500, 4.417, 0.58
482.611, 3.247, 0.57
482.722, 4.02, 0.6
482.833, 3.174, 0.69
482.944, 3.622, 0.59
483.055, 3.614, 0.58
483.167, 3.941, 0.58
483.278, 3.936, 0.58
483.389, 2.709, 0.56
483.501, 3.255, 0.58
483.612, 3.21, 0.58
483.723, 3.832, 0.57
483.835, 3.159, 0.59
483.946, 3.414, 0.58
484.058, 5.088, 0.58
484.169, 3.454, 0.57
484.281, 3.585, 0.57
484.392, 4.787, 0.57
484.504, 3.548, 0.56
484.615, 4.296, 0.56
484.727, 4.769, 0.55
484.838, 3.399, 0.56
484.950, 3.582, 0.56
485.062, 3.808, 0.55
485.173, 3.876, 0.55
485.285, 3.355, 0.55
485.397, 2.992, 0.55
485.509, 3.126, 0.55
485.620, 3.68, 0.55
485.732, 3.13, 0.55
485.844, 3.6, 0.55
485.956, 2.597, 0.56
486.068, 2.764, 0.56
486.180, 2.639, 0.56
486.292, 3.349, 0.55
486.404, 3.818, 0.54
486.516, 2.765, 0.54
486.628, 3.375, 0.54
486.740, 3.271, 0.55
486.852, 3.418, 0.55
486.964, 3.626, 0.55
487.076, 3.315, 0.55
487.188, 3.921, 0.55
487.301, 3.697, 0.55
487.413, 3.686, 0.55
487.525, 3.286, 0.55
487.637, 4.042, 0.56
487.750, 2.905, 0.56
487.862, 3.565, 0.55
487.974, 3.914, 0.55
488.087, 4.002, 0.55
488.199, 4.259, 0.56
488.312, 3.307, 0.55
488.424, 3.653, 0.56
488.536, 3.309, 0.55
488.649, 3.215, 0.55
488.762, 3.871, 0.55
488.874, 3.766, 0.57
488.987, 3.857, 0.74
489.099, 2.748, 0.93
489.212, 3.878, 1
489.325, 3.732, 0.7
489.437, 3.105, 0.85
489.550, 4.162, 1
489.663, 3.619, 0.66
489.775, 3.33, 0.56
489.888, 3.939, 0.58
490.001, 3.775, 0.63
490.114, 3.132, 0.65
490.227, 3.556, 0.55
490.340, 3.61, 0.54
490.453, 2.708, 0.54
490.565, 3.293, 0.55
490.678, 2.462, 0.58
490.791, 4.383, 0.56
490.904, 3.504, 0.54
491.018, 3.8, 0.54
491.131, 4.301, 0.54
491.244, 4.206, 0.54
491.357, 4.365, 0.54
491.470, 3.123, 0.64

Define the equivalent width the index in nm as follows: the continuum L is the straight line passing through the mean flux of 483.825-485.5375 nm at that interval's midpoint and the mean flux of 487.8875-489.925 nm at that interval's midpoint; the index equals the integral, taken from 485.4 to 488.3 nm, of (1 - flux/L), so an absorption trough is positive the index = 0.229 nm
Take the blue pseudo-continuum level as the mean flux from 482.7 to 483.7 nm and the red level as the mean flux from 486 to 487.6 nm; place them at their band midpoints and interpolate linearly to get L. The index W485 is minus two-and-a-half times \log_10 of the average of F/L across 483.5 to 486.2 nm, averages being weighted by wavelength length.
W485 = -0.04 mag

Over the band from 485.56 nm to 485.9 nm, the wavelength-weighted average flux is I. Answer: 3.47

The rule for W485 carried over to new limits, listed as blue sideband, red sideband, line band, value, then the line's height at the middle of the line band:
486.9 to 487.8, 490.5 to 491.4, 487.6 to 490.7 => 0.04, 3.67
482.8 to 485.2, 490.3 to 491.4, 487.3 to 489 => 0.01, 3.69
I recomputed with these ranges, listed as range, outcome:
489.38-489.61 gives 3.64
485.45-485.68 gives 3.4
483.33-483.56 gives 3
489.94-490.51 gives 3.36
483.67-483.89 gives 3.48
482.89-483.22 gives 3.72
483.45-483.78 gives 3.44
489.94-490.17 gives 3.46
